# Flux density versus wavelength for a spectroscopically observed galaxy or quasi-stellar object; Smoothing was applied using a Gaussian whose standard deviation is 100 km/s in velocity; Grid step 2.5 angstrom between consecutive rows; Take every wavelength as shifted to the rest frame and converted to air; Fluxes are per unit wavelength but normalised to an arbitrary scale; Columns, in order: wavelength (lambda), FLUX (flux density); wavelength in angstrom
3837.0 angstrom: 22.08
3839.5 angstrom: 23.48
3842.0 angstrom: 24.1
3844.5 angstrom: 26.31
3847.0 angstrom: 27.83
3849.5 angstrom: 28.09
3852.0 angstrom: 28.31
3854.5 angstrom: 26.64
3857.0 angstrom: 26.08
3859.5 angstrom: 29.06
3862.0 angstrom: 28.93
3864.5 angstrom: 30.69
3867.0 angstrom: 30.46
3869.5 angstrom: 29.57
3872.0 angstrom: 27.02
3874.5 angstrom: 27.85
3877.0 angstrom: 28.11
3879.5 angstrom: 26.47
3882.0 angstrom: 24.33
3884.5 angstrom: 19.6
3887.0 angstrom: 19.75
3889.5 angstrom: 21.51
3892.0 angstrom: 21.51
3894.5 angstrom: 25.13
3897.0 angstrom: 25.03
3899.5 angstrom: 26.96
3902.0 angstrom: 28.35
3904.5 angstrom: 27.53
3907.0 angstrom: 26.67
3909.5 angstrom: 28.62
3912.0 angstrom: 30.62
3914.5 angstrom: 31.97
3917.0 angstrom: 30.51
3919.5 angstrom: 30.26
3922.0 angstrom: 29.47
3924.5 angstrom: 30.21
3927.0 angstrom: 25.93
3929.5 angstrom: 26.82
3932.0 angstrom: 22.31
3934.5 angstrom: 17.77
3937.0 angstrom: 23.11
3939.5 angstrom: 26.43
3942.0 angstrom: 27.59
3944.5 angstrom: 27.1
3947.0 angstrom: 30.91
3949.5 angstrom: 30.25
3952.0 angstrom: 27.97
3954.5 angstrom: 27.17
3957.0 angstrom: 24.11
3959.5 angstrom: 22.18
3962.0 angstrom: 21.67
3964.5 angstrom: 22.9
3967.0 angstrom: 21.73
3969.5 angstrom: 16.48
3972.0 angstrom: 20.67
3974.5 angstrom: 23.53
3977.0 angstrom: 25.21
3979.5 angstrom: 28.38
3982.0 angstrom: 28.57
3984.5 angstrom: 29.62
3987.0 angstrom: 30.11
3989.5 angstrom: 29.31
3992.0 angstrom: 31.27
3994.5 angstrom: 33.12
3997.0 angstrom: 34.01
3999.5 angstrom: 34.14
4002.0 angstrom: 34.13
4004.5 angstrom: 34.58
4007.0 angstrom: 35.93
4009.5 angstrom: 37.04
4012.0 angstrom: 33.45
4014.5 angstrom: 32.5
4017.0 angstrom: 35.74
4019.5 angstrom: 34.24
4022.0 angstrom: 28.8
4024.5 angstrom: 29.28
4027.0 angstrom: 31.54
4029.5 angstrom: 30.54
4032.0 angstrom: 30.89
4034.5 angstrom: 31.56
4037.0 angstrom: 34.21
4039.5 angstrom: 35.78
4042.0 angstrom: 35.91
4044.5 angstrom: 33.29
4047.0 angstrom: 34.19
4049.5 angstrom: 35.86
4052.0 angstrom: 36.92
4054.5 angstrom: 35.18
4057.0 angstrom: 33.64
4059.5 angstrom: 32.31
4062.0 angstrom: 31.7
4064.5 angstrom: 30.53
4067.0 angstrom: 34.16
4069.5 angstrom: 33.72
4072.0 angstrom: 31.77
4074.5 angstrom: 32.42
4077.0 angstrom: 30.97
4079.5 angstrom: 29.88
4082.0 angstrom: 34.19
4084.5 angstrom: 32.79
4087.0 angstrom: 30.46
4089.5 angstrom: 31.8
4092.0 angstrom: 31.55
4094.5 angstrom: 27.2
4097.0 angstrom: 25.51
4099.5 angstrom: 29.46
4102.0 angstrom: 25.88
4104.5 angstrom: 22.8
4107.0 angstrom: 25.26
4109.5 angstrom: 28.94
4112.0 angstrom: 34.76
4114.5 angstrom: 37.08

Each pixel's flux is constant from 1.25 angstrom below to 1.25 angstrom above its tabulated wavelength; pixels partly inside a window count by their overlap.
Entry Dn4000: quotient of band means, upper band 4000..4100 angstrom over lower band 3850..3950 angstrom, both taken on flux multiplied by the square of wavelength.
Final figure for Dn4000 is 1.3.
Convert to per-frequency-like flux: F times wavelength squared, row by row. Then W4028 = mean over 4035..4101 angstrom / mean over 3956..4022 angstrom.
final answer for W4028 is 1.16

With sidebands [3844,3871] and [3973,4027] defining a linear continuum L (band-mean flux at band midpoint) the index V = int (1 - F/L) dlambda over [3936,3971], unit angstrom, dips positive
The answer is 6.3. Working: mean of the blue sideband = 28.4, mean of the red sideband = 31.5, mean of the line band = 25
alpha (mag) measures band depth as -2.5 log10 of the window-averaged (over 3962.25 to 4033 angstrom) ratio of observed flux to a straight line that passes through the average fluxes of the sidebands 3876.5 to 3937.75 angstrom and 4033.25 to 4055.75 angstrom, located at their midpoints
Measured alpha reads 0.07 mag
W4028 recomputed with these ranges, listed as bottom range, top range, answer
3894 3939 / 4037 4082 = 1.33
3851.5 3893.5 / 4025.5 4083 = 1.39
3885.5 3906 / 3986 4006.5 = 1.41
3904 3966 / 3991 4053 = 1.31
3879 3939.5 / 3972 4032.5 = 1.27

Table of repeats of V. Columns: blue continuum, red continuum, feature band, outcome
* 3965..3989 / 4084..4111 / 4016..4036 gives -3.98 angstrom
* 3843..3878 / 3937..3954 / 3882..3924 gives 2.37 angstrom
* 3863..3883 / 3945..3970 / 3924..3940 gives 0.95 angstrom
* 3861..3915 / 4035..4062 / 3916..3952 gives 2.22 angstrom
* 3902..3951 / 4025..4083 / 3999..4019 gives -2.30 angstrom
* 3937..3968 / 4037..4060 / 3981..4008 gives -2.26 angstrom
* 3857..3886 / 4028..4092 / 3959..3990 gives 5.96 angstrom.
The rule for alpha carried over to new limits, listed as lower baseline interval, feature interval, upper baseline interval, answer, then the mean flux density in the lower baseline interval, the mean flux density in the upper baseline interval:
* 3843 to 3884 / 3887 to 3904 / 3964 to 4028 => 0.154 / 27.7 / 29.9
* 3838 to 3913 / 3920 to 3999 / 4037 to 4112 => 0.087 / 26.5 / 31.6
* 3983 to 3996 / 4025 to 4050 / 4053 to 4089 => -0.049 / 30.7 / 32.4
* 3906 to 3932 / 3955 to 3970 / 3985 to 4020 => 0.377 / 28.8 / 33.4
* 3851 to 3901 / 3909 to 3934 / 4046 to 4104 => -0.037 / 26.2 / 31.7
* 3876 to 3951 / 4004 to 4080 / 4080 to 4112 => -0.175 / 26.4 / 29.1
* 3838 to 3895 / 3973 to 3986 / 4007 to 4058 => 0.158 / 26.1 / 33.6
